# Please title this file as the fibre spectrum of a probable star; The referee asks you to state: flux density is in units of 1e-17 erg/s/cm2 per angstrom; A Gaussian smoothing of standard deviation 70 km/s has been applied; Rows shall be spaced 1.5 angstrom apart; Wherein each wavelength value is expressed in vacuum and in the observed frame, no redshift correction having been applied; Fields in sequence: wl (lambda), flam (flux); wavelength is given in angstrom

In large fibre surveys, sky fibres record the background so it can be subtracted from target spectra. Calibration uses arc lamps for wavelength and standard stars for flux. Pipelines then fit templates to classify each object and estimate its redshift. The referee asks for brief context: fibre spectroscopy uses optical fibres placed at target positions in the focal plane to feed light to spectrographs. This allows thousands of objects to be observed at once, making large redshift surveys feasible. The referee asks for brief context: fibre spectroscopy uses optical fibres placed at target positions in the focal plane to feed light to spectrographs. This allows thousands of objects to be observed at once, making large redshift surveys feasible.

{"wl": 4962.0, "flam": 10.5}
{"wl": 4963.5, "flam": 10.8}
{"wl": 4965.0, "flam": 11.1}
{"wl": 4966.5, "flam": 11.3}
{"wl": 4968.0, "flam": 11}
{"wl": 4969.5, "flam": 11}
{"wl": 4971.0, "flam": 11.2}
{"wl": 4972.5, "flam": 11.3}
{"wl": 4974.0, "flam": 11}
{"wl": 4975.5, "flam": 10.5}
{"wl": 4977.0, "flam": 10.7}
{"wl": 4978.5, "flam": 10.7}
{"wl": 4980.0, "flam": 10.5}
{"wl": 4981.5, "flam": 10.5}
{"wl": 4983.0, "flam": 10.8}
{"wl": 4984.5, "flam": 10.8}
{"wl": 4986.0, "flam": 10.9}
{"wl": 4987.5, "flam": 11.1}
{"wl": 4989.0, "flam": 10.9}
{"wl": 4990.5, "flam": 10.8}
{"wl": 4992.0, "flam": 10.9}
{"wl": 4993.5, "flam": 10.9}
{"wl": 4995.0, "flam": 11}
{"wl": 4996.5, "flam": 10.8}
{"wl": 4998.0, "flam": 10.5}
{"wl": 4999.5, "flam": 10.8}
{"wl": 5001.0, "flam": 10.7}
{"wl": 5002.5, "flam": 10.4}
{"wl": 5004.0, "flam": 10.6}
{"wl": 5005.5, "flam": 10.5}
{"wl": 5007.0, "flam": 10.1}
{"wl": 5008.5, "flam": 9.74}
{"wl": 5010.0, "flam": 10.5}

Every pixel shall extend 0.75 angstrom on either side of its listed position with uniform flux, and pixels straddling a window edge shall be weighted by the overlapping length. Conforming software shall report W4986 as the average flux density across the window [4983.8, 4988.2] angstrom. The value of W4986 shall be 10.9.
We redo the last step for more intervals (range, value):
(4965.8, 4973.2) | 11.2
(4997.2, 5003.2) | 10.6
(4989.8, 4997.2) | 10.9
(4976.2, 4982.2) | 10.6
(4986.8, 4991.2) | 10.9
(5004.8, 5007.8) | 10.3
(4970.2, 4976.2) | 11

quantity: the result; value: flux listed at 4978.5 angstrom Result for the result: 10.7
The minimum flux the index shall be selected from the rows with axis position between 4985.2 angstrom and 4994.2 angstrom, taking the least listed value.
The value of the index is 10.8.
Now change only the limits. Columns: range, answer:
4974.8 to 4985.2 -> 10.5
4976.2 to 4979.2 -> 10.7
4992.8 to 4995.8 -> 10.9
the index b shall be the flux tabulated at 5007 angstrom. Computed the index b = 10.1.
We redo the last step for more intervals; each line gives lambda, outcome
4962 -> 10.5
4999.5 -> 10.8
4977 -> 10.7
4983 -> 10.8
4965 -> 11.1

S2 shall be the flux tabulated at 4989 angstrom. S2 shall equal 10.9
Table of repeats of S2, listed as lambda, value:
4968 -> 11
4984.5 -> 10.8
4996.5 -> 10.8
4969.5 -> 11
